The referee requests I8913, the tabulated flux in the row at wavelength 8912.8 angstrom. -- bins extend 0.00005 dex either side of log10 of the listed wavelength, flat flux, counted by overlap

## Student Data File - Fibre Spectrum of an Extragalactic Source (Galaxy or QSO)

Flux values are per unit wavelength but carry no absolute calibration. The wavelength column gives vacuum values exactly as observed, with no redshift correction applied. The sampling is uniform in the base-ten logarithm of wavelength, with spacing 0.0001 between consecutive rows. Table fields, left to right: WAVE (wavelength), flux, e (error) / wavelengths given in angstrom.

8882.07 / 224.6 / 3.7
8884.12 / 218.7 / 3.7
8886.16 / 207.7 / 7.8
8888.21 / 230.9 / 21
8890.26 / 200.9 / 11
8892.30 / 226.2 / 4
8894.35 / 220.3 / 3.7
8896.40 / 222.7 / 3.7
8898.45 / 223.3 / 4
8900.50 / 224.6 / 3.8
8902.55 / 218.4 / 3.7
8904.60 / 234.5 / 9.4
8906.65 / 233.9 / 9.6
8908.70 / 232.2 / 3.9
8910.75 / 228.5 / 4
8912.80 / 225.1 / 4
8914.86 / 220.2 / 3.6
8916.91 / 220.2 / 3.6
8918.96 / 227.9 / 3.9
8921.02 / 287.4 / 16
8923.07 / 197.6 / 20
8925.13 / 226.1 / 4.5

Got 225.1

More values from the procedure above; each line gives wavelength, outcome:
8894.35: 220.3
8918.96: 227.9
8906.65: 233.9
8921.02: 287.4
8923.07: 197.6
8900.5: 224.6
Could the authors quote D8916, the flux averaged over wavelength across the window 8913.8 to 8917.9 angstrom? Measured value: 220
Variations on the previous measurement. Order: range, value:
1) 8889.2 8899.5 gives 219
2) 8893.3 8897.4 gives 221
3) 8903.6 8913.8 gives 231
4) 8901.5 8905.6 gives 226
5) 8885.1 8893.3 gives 217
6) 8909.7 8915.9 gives 225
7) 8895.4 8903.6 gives 222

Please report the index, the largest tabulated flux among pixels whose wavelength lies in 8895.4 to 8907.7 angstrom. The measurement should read 234.5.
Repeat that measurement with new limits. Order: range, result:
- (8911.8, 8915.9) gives 225.1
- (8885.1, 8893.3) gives 230.9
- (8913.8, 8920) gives 227.9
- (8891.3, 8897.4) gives 226.2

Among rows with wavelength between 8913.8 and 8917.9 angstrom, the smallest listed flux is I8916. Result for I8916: 220.2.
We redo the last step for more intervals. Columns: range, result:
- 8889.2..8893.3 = 200.9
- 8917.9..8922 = 227.9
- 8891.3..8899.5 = 220.3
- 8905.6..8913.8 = 225.1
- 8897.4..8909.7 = 218.4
